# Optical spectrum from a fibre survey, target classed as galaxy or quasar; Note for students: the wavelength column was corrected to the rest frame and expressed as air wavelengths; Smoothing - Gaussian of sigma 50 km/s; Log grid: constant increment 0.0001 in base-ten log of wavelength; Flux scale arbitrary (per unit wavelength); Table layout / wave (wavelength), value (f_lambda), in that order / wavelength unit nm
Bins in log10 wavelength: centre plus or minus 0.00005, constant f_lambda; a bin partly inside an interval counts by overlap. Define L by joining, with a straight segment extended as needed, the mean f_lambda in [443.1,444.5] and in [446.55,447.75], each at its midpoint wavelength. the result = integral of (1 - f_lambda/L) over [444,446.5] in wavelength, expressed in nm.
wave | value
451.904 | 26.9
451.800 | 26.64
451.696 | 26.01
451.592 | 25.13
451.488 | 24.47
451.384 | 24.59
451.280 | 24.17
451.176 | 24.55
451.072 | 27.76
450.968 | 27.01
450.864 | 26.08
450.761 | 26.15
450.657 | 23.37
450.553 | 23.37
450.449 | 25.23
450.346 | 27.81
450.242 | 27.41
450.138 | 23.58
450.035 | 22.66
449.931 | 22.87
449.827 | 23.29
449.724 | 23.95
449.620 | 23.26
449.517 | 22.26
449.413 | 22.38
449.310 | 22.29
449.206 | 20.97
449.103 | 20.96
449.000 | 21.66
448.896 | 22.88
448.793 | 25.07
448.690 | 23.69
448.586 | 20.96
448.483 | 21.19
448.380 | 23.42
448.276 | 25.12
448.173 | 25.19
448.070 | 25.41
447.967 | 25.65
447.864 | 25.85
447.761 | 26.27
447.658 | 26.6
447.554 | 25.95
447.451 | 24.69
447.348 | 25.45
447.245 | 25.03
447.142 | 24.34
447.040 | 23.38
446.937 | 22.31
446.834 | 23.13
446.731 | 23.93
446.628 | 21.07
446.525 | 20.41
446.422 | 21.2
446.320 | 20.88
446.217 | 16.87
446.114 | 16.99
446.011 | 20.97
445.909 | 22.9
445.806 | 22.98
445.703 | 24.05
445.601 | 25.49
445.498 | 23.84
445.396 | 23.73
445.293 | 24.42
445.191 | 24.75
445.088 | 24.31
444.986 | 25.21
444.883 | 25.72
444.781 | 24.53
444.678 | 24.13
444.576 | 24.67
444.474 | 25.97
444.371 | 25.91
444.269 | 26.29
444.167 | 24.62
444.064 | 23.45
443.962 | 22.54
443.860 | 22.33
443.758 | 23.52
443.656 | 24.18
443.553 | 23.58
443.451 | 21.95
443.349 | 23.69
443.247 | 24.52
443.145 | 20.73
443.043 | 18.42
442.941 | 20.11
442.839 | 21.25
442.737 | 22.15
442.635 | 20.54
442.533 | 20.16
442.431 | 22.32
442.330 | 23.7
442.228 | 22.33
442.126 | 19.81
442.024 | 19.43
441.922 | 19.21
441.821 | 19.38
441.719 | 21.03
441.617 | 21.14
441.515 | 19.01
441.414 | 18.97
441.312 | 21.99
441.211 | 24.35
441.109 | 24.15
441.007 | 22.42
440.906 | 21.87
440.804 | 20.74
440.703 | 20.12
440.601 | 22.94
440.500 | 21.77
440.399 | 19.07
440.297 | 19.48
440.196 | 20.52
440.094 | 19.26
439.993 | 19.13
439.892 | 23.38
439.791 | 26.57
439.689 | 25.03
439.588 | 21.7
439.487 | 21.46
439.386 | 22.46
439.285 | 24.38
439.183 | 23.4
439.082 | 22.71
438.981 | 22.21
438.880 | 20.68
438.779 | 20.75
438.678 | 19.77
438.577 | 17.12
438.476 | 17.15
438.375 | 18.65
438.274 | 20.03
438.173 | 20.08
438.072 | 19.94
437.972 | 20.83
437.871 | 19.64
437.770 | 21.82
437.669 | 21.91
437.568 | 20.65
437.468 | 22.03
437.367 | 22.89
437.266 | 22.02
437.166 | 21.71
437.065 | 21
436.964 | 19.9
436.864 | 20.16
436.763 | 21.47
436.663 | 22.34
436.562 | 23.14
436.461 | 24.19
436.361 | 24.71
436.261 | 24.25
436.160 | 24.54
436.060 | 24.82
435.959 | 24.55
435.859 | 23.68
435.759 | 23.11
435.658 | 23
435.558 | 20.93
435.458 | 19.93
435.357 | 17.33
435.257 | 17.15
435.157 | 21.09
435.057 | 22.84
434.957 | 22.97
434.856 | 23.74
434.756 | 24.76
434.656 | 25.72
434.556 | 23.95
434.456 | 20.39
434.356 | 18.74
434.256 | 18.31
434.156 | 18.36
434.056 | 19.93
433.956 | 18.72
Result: 0.05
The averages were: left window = 23.8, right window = 24.1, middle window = 23.5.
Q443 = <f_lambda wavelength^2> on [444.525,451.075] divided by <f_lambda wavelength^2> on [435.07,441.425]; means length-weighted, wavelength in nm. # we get 1.1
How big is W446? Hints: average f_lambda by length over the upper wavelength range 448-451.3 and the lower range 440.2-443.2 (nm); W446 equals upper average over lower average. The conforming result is 1.14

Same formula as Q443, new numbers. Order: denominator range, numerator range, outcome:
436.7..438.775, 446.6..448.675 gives 1.24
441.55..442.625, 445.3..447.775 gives 1.13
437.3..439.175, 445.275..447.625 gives 1.15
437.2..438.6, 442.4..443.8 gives 1.10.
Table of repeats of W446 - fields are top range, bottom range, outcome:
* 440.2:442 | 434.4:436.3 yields 0.93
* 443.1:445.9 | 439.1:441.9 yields 1.11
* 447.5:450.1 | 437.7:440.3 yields 1.12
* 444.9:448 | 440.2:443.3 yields 1.11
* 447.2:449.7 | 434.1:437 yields 1.08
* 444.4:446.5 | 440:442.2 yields 1.12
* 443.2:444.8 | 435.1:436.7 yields 1.07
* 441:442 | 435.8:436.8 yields 0.88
